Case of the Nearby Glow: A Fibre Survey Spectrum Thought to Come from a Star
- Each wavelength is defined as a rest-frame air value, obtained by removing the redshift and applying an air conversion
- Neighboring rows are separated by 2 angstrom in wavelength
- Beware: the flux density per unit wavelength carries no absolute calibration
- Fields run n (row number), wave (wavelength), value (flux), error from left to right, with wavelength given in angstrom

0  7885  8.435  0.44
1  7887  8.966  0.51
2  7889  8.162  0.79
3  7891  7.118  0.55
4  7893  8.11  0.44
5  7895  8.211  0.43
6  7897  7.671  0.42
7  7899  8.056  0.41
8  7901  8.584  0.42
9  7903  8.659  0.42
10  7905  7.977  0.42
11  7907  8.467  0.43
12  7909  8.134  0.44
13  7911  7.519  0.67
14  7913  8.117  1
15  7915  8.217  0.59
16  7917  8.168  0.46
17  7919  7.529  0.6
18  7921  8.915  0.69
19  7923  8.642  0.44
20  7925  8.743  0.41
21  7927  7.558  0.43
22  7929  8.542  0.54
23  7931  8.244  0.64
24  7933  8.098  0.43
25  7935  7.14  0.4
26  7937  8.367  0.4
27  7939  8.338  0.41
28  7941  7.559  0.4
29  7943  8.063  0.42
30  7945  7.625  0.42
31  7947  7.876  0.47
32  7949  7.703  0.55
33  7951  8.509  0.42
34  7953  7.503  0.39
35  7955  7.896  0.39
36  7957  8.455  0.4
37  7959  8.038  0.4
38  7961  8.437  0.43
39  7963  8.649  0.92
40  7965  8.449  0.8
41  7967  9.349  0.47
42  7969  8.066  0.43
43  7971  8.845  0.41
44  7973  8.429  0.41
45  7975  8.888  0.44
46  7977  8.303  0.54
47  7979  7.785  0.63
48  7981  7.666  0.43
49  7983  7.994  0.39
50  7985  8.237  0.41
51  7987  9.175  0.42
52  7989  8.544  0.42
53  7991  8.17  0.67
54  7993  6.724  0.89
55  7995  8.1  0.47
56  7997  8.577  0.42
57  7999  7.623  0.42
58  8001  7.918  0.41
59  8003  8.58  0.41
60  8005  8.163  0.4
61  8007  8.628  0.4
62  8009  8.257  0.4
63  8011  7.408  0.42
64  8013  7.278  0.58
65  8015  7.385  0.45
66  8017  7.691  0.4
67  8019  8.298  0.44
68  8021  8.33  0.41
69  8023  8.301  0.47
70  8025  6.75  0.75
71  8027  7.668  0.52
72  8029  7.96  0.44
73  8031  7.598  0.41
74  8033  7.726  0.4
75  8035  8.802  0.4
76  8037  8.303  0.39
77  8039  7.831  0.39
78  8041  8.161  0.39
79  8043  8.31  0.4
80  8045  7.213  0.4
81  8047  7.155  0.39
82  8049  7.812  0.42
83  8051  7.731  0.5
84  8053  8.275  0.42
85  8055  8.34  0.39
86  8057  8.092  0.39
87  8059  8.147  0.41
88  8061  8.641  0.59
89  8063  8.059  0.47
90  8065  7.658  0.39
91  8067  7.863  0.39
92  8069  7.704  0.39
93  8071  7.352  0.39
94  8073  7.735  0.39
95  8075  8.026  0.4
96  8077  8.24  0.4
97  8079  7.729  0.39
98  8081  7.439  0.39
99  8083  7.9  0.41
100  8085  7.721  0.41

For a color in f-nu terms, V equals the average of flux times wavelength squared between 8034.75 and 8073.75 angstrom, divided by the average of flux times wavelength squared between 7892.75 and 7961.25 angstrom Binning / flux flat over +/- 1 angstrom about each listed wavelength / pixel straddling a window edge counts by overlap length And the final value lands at 1.01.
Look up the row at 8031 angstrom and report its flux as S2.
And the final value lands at 7.598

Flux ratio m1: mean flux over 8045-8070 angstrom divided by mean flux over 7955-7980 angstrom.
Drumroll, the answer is 0.9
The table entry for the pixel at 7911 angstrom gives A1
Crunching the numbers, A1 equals 7.519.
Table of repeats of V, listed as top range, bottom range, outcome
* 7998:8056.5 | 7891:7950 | 1.01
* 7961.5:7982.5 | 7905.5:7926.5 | 1.04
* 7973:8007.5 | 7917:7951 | 1.03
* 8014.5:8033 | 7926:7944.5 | 1.00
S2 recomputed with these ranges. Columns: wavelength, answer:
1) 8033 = 7.726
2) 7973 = 8.429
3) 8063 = 8.059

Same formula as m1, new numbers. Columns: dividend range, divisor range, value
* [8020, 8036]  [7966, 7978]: 0.91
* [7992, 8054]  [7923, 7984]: 0.96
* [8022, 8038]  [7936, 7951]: 0.99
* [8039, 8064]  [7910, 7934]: 0.98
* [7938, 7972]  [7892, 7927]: 1.00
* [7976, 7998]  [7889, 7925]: 1.00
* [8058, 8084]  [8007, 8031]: 1.01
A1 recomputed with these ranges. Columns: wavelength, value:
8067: 7.863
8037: 8.303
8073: 7.735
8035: 8.802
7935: 7.14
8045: 7.213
